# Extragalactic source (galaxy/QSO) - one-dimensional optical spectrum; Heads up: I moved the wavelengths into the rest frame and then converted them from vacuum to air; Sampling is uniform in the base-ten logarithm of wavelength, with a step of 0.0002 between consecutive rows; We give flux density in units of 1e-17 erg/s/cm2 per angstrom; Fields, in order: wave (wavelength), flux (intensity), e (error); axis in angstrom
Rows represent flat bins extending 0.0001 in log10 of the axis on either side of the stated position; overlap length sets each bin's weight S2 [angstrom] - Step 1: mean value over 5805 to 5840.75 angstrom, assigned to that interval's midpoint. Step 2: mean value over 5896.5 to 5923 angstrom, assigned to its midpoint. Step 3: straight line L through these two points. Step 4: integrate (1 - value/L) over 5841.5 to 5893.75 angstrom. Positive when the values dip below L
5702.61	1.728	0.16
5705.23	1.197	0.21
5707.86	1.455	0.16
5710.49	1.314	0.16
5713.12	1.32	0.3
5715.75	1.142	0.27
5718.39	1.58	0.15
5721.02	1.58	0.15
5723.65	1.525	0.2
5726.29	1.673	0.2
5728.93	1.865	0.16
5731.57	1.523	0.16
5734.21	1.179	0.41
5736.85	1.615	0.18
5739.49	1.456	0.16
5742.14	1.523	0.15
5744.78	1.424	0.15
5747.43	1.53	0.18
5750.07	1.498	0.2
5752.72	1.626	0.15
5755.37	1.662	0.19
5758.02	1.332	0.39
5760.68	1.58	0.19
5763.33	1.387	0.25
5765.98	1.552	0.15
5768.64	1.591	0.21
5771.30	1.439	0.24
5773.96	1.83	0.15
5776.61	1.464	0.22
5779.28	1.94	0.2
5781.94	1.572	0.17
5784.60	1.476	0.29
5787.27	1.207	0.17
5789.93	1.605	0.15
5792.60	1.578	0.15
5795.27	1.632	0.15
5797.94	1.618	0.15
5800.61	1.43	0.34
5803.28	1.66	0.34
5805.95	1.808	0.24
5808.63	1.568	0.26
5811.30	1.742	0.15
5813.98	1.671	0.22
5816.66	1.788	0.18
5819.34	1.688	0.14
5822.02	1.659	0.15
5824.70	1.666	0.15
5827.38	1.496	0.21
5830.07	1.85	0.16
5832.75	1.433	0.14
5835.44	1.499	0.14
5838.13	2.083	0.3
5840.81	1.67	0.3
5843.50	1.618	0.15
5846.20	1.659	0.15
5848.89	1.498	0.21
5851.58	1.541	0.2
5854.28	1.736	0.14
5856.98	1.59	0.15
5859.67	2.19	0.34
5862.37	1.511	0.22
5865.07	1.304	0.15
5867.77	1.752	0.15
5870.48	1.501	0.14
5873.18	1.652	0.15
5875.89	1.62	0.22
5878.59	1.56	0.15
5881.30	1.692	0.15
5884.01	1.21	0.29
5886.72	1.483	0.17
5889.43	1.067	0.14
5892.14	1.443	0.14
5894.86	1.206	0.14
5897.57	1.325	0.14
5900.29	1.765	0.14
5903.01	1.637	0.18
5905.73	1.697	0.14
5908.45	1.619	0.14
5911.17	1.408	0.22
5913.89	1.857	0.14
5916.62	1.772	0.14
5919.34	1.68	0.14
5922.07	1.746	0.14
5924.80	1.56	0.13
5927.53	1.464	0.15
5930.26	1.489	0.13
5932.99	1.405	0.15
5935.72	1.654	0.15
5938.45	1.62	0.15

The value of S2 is 3.46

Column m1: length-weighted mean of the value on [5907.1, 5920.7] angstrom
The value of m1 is 1.67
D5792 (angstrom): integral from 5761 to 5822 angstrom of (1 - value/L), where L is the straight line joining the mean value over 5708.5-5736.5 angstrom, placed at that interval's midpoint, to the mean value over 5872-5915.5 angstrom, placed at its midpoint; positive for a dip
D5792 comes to -4.6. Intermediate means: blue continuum 1.47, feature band 1.6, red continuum 1.52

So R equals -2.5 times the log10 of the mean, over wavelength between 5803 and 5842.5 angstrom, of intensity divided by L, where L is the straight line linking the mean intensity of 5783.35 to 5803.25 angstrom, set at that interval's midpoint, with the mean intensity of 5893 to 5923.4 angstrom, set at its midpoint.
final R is -0.10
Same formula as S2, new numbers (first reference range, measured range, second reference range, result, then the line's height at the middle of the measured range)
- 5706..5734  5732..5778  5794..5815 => 1.0 angstrom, 1.55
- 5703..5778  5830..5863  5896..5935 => -2.5 angstrom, 1.56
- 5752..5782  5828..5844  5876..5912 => -1.7 angstrom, 1.52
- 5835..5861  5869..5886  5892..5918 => 1.1 angstrom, 1.65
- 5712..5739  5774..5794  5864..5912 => -0.9 angstrom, 1.5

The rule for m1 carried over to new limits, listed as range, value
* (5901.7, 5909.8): 1.65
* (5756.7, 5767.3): 1.46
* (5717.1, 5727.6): 1.59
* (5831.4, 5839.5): 1.67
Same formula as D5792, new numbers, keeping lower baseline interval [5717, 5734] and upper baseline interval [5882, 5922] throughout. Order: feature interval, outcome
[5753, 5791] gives 0.66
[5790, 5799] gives -0.25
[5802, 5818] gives -1.51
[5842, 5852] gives -0.25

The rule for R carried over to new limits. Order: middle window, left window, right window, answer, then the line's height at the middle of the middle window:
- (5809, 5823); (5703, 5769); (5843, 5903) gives -0.12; 1.52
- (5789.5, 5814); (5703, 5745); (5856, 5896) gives -0.09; 1.49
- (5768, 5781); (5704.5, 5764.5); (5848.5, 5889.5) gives -0.10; 1.51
